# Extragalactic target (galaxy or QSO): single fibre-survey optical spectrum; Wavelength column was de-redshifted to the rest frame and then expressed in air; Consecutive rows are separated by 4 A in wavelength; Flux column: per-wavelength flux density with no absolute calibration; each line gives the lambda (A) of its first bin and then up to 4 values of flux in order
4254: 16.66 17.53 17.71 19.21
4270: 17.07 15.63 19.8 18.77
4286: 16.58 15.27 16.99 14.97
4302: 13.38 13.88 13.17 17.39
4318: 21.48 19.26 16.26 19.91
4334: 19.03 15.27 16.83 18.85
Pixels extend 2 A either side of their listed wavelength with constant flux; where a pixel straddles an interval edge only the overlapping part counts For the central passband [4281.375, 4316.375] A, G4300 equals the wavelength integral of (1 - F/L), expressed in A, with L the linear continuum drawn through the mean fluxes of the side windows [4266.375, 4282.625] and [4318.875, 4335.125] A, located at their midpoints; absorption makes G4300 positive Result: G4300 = 5.3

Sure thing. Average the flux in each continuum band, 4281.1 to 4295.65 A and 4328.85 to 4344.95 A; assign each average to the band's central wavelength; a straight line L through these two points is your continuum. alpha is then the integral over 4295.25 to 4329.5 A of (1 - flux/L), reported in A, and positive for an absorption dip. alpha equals 1.7 A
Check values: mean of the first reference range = 16.8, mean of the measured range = 16.4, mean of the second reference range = 17.7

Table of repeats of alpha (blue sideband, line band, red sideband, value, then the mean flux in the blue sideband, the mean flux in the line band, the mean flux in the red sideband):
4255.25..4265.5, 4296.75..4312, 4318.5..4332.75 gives 3.87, 17.8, 13.8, 18.8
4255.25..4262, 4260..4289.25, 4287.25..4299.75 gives -1.76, 17.5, 17.7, 15.8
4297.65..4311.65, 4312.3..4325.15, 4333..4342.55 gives -3.48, 13.7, 19.1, 16.9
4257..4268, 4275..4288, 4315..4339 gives 0.11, 18.2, 18.2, 18.6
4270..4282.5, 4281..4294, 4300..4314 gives -0.24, 17.8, 16.7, 14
